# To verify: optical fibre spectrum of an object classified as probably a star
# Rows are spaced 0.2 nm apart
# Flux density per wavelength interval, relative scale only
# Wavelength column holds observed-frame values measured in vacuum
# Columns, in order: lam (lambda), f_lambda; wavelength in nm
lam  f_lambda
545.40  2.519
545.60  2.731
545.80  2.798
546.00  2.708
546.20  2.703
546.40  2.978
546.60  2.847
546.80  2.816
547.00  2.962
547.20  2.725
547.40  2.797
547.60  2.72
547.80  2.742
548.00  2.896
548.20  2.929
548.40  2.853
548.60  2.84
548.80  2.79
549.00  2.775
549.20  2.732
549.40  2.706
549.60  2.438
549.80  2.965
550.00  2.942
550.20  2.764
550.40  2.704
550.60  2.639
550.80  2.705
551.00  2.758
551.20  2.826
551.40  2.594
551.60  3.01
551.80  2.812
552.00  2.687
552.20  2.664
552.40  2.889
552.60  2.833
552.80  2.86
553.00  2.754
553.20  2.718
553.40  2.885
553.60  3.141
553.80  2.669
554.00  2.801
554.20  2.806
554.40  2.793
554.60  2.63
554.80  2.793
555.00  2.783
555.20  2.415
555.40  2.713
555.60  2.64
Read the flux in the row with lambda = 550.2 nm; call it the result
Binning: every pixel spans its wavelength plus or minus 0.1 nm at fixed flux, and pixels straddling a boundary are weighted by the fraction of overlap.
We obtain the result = 2.764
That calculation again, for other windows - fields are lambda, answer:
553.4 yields 2.885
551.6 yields 3.01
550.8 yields 2.705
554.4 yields 2.793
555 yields 2.783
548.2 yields 2.929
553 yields 2.754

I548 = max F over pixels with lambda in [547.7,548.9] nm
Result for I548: 2.929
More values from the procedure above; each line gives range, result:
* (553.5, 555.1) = 3.141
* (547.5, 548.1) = 2.896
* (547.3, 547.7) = 2.797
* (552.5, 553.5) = 2.885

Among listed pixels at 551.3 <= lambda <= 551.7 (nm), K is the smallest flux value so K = 2.594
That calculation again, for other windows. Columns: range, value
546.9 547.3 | 2.725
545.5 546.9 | 2.703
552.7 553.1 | 2.754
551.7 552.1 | 2.687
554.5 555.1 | 2.63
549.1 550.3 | 2.438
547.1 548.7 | 2.72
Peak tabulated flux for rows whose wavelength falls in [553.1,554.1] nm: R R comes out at 3.141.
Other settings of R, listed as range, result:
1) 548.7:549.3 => 2.79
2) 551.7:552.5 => 2.889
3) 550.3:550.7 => 2.704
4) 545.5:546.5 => 2.978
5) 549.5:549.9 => 2.965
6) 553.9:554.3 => 2.806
